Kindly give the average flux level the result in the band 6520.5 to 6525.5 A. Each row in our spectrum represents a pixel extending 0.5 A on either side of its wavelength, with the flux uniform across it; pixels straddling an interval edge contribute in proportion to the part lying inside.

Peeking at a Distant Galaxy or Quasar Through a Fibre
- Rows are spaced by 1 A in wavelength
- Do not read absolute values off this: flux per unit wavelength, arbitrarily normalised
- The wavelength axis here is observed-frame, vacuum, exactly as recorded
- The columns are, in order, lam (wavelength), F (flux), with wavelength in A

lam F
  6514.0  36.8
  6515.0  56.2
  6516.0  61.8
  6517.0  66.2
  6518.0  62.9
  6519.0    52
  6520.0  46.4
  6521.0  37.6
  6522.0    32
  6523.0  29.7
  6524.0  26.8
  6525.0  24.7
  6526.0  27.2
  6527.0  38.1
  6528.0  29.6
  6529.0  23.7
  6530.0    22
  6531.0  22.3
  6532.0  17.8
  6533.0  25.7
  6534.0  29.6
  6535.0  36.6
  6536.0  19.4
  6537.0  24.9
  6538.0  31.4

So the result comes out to 30.2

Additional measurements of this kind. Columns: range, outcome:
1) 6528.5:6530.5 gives 22.9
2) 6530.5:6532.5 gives 20.1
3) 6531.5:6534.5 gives 24.4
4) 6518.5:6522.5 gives 42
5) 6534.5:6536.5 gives 28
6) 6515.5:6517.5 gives 64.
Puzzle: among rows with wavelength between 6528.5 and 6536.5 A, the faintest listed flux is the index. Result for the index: 17.8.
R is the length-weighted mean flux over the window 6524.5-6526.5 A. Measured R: 25.9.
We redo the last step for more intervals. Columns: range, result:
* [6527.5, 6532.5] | 23.1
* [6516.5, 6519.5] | 60.4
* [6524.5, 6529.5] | 28.7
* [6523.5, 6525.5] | 25.8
